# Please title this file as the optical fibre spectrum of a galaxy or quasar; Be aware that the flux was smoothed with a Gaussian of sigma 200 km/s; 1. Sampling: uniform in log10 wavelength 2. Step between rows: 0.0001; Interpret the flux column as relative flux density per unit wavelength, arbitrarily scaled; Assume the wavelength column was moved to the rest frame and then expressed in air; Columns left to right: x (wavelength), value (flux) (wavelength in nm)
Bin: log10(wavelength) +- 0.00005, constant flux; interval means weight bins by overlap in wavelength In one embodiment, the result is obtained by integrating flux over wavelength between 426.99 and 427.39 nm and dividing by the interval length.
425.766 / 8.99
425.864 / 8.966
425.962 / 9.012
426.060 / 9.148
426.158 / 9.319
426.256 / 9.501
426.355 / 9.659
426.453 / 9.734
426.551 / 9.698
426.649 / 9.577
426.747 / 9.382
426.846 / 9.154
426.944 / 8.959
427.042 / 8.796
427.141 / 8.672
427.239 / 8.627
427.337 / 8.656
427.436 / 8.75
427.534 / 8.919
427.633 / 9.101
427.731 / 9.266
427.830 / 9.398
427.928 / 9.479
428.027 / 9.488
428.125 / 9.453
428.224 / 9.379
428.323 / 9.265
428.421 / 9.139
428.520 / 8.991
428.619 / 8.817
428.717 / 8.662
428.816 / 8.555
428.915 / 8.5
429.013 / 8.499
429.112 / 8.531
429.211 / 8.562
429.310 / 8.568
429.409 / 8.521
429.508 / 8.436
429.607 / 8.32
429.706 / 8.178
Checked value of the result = 8.69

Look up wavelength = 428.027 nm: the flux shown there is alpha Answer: 9.488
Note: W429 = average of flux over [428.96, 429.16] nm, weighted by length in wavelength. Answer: 8.54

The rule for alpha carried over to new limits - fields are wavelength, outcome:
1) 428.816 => 8.555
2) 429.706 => 8.178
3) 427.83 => 9.398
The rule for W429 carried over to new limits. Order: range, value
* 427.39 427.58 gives 8.85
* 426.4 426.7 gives 9.7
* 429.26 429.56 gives 8.49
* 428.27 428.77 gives 8.97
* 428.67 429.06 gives 8.56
